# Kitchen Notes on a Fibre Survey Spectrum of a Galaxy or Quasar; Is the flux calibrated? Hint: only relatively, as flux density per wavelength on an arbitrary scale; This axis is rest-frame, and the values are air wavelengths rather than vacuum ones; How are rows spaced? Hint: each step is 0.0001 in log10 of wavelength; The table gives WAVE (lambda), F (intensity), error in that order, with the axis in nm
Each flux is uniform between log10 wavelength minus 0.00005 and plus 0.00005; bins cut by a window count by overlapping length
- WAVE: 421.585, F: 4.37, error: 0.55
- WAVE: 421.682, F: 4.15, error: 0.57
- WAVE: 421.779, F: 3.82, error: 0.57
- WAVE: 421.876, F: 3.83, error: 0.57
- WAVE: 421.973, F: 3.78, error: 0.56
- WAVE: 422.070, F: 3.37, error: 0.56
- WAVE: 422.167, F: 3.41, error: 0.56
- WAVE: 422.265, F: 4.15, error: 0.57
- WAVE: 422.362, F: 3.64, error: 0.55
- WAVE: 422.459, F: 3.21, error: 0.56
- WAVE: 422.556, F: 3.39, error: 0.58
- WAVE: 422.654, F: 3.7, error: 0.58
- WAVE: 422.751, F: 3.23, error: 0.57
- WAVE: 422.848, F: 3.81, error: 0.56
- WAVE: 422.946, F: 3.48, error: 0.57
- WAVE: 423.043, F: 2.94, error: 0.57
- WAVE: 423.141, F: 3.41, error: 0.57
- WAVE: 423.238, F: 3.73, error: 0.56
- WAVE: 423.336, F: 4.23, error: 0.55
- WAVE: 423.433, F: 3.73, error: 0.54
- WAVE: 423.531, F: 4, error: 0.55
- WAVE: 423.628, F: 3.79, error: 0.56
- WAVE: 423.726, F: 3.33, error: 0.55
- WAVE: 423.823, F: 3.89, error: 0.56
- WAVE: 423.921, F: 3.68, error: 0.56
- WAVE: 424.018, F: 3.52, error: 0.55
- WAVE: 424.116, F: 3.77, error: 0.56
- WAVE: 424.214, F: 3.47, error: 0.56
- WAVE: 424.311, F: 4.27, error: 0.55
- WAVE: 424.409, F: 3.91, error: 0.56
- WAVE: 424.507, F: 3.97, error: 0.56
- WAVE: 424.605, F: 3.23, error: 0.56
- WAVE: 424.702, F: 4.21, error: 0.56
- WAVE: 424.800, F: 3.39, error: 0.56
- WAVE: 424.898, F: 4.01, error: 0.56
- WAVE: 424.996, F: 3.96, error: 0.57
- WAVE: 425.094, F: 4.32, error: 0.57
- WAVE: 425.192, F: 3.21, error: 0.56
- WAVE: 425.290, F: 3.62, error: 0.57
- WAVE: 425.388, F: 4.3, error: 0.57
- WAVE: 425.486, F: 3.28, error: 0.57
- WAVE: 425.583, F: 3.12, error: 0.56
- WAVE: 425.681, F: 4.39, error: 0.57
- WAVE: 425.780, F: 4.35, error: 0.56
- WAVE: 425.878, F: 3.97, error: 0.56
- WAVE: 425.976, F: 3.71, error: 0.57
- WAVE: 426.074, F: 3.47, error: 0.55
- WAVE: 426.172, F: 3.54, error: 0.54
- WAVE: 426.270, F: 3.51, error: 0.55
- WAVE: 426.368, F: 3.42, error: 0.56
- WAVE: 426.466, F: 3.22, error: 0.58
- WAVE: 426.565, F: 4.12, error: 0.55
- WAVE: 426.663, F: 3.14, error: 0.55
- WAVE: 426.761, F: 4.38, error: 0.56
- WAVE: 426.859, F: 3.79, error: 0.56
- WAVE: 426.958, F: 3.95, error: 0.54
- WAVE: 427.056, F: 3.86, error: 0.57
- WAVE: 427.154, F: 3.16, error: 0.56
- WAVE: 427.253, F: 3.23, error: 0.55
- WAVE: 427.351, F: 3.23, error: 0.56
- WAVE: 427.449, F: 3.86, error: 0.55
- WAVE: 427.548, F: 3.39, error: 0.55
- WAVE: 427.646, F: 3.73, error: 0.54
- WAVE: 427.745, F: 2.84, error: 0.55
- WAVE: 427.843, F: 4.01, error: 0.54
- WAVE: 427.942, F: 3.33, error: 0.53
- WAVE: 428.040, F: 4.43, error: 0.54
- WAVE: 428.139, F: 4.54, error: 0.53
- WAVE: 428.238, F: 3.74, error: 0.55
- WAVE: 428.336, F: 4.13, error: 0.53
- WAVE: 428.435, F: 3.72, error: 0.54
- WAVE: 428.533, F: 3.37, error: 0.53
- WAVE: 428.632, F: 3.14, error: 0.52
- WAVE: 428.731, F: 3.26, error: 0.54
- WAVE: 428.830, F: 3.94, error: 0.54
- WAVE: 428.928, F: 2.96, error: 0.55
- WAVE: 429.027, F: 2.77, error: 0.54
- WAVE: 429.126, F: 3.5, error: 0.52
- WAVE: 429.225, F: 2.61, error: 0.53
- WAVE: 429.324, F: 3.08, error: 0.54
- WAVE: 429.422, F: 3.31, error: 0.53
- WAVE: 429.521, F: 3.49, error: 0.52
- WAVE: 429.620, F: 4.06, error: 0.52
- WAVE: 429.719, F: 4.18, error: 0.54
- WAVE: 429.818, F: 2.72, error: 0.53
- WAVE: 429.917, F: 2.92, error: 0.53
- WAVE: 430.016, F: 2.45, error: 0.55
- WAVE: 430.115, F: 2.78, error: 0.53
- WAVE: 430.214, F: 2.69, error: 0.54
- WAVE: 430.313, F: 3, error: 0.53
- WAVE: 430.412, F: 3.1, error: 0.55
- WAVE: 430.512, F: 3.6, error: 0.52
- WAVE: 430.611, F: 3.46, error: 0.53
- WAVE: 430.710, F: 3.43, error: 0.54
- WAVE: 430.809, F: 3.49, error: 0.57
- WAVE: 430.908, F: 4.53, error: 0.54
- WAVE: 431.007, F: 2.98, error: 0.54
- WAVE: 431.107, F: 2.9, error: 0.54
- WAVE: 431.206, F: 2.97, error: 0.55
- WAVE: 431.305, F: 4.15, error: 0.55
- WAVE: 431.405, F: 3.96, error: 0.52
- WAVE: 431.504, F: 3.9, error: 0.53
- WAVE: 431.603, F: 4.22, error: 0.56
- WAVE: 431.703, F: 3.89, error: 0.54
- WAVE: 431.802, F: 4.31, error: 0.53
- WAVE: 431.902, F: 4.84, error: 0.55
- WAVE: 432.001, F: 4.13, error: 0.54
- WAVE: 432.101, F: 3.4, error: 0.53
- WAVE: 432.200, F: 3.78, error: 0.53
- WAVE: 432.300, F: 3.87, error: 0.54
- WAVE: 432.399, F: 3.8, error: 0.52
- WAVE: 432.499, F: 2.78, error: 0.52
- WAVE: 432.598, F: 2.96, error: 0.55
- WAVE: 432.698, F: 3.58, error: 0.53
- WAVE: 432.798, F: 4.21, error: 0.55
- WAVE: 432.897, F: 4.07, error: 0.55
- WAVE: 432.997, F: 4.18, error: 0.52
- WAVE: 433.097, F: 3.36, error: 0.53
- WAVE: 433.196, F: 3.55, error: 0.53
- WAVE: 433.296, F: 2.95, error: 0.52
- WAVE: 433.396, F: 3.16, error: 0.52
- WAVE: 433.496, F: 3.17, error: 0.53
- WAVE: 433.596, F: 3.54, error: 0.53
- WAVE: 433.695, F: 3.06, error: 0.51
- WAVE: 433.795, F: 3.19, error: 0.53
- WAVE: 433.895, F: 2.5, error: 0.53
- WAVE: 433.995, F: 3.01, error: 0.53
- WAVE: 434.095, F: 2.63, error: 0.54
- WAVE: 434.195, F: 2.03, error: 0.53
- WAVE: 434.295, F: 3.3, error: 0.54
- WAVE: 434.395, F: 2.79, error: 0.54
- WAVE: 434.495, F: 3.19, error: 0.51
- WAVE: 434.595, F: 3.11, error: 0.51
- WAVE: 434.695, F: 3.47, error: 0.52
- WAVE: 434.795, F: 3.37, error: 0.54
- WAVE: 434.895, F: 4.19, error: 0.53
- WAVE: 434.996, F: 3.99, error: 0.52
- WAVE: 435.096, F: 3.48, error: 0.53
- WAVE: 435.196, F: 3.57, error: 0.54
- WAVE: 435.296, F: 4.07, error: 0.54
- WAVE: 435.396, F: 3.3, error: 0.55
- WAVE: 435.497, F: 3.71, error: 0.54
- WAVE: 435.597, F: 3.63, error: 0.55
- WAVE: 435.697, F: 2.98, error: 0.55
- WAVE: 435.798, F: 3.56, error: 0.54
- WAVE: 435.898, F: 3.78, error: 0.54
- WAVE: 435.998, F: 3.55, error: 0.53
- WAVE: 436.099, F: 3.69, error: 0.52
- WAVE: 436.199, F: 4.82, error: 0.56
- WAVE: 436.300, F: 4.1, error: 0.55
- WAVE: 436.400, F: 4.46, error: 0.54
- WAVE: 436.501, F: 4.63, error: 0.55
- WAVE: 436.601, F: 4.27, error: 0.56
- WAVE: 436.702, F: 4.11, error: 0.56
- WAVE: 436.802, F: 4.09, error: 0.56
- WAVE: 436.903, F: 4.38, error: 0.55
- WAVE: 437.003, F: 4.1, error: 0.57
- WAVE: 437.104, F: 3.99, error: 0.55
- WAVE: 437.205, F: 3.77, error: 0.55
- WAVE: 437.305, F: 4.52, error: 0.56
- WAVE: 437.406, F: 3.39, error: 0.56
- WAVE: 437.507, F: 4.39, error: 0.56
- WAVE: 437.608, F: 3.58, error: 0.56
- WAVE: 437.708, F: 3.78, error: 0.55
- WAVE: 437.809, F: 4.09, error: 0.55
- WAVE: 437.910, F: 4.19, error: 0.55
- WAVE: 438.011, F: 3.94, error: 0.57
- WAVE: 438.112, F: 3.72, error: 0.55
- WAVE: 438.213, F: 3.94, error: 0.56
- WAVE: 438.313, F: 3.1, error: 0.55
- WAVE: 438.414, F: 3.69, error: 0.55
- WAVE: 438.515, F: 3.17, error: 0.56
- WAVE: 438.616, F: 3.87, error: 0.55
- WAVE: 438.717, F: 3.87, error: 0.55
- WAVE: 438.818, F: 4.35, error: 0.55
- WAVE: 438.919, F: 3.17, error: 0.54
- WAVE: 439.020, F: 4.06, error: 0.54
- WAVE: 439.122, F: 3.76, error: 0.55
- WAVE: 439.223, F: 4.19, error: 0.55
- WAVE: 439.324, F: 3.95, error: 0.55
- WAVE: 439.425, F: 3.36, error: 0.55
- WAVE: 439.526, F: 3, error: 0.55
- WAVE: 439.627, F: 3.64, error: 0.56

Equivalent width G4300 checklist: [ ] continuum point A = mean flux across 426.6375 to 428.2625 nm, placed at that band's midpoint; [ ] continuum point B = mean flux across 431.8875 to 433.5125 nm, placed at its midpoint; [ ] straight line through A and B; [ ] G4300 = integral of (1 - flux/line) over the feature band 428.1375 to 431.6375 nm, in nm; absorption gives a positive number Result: 0.25 nm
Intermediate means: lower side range 3.69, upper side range 3.62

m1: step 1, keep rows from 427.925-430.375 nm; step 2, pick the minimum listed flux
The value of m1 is 2.45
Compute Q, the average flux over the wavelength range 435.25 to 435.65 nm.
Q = 3.67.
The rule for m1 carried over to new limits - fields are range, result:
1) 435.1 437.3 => 2.98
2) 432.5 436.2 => 2.03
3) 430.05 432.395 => 2.69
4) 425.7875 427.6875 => 3.14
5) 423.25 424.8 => 3.23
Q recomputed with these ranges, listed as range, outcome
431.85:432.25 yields 4.04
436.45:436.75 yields 4.33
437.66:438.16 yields 3.94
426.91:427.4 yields 3.49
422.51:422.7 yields 3.53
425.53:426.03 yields 3.9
